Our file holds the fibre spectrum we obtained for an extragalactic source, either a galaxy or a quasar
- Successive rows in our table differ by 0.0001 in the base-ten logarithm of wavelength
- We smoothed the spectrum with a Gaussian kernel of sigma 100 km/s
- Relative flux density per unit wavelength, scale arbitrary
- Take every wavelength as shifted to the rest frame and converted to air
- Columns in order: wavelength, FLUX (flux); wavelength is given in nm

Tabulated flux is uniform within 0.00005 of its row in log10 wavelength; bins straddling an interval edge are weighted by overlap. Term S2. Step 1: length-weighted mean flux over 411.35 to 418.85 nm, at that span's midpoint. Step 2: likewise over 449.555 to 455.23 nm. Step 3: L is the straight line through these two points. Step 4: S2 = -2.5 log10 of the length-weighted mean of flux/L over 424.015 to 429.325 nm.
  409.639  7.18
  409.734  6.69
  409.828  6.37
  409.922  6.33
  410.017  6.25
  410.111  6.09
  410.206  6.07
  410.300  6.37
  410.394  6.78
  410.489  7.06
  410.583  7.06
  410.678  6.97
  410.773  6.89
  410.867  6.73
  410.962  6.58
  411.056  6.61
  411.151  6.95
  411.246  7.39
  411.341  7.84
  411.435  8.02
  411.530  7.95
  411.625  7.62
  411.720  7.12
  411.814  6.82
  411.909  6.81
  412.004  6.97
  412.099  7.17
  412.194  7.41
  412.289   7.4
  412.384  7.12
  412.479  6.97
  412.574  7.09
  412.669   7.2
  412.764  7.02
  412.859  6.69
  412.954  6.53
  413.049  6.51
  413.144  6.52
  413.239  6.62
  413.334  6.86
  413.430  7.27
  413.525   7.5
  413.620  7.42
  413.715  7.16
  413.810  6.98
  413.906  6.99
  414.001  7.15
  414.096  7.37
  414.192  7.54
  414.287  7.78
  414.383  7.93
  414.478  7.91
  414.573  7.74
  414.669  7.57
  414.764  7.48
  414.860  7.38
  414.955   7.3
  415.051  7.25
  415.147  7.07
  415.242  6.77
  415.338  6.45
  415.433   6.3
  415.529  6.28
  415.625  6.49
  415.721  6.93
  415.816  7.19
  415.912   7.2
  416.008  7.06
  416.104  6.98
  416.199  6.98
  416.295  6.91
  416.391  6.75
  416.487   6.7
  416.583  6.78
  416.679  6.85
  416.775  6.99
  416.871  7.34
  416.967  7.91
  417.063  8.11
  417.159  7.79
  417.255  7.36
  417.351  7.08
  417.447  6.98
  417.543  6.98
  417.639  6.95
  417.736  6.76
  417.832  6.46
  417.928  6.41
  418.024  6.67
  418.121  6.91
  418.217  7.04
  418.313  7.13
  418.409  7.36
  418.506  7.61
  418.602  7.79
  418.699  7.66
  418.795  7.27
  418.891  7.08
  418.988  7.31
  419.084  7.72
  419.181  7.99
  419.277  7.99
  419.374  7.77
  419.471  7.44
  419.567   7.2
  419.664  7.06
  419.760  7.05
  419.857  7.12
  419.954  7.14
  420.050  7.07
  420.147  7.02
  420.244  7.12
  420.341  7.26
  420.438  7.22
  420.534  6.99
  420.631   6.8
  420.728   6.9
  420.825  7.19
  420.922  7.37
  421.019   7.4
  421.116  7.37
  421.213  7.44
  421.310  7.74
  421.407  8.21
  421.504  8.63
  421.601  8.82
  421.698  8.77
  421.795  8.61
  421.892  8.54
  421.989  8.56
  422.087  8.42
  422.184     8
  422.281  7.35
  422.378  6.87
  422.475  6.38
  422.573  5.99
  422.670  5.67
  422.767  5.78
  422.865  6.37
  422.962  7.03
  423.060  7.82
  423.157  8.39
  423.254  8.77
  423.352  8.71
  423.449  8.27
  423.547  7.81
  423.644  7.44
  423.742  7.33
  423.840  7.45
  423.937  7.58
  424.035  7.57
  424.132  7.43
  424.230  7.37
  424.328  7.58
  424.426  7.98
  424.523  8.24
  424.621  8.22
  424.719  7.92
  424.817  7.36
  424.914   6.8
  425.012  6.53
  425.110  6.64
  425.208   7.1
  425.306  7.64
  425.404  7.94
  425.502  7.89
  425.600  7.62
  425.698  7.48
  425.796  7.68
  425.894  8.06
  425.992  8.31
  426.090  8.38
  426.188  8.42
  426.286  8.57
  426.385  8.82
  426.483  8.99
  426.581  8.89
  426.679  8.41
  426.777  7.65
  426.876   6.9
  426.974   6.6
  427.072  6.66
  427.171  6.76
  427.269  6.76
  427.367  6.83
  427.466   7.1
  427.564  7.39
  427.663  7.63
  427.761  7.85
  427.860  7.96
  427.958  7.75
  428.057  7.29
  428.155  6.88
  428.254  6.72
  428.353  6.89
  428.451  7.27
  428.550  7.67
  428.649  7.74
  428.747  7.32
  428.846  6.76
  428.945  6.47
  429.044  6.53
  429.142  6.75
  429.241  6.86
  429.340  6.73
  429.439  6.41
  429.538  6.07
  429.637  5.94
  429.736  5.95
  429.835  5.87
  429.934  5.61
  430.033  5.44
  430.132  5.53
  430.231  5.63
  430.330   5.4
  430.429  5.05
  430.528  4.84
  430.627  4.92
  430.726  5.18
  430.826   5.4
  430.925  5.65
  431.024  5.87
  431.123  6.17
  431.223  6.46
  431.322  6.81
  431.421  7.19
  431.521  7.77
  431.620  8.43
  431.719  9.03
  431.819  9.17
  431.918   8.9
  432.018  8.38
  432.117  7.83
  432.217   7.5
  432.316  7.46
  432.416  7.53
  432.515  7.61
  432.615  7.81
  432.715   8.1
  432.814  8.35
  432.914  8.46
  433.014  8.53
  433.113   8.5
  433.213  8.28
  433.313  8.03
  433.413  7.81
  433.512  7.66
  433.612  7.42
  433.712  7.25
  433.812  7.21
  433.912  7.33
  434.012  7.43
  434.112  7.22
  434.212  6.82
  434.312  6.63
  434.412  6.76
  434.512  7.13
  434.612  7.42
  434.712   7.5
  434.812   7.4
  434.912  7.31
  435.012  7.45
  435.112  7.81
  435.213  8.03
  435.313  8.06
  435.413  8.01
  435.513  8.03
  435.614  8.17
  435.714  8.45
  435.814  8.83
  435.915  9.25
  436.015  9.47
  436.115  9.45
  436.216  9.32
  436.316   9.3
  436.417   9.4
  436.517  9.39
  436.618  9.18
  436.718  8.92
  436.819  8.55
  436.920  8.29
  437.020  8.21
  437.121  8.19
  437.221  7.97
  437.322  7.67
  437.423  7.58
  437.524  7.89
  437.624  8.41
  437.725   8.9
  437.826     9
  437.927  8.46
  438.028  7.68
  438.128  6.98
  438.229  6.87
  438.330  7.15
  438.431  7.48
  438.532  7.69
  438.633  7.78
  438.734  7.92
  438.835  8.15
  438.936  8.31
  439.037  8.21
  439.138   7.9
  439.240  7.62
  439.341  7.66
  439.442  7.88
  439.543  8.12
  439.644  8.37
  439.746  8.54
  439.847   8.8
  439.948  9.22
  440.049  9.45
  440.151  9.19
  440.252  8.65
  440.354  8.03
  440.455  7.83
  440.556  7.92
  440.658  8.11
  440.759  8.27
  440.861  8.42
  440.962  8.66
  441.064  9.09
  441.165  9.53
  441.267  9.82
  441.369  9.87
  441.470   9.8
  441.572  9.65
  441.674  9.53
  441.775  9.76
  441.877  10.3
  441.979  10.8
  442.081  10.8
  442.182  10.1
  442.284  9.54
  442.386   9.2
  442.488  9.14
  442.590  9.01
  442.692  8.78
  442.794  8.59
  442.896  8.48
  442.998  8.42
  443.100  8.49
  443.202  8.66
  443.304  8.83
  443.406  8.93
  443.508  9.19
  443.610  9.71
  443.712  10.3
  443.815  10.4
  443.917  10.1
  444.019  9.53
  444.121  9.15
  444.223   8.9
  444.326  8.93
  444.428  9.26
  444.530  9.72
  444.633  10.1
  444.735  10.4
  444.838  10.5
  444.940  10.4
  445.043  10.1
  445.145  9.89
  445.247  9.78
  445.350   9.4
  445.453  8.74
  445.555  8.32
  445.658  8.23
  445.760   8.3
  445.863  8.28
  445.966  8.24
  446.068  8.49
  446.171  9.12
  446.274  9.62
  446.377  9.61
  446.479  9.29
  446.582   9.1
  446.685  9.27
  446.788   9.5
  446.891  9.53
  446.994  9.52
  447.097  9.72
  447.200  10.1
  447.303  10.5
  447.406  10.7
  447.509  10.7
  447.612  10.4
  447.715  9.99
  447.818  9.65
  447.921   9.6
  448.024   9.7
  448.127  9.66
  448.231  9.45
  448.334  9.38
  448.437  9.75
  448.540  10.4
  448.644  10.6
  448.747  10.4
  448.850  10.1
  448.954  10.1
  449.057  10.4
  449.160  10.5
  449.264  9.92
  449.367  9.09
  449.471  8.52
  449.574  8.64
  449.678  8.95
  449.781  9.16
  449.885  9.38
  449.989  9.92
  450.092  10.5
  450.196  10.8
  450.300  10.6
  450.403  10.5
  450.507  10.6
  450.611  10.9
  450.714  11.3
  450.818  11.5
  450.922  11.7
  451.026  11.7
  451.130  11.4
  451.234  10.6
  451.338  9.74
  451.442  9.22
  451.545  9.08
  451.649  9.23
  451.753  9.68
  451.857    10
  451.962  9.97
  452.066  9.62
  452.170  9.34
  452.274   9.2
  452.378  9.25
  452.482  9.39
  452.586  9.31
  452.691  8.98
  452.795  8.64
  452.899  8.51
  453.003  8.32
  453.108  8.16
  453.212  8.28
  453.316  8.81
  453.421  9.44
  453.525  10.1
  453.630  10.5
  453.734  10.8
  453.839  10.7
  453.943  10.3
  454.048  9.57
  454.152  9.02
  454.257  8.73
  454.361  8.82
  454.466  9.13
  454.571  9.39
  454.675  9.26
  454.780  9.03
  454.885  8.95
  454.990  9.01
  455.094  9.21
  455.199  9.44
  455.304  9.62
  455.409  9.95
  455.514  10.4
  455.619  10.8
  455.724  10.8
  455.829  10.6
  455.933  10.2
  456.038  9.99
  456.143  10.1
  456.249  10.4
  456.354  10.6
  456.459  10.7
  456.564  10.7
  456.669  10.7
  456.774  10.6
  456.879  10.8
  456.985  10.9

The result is 0.06 mag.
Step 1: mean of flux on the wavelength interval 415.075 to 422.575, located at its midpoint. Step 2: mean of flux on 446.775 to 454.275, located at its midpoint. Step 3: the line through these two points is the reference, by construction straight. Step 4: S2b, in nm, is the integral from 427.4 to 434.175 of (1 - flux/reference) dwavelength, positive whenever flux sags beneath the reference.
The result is 0.979 nm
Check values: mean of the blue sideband 7.28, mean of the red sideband 9.84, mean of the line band 7.06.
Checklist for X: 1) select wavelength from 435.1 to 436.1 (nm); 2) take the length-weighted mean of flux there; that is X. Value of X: 8.47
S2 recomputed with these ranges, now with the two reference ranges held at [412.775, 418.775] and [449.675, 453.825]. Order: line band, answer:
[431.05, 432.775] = 0.08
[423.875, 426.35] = 0.02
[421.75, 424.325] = 0.02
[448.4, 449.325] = -0.07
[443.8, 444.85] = -0.05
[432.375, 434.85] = 0.12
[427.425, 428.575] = 0.09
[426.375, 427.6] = 0.07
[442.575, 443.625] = 0.05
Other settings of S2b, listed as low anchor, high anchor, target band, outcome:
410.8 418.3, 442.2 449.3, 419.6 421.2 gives 0.09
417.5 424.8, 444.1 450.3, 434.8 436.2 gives 0.05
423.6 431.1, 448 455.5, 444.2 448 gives -0.17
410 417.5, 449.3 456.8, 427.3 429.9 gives 0.37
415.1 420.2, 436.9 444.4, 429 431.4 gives 0.63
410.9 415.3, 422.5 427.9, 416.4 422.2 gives -0.02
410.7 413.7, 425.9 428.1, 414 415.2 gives -0.05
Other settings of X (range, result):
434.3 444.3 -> 8.61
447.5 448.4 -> 9.8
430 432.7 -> 6.8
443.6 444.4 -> 9.61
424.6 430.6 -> 7.08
